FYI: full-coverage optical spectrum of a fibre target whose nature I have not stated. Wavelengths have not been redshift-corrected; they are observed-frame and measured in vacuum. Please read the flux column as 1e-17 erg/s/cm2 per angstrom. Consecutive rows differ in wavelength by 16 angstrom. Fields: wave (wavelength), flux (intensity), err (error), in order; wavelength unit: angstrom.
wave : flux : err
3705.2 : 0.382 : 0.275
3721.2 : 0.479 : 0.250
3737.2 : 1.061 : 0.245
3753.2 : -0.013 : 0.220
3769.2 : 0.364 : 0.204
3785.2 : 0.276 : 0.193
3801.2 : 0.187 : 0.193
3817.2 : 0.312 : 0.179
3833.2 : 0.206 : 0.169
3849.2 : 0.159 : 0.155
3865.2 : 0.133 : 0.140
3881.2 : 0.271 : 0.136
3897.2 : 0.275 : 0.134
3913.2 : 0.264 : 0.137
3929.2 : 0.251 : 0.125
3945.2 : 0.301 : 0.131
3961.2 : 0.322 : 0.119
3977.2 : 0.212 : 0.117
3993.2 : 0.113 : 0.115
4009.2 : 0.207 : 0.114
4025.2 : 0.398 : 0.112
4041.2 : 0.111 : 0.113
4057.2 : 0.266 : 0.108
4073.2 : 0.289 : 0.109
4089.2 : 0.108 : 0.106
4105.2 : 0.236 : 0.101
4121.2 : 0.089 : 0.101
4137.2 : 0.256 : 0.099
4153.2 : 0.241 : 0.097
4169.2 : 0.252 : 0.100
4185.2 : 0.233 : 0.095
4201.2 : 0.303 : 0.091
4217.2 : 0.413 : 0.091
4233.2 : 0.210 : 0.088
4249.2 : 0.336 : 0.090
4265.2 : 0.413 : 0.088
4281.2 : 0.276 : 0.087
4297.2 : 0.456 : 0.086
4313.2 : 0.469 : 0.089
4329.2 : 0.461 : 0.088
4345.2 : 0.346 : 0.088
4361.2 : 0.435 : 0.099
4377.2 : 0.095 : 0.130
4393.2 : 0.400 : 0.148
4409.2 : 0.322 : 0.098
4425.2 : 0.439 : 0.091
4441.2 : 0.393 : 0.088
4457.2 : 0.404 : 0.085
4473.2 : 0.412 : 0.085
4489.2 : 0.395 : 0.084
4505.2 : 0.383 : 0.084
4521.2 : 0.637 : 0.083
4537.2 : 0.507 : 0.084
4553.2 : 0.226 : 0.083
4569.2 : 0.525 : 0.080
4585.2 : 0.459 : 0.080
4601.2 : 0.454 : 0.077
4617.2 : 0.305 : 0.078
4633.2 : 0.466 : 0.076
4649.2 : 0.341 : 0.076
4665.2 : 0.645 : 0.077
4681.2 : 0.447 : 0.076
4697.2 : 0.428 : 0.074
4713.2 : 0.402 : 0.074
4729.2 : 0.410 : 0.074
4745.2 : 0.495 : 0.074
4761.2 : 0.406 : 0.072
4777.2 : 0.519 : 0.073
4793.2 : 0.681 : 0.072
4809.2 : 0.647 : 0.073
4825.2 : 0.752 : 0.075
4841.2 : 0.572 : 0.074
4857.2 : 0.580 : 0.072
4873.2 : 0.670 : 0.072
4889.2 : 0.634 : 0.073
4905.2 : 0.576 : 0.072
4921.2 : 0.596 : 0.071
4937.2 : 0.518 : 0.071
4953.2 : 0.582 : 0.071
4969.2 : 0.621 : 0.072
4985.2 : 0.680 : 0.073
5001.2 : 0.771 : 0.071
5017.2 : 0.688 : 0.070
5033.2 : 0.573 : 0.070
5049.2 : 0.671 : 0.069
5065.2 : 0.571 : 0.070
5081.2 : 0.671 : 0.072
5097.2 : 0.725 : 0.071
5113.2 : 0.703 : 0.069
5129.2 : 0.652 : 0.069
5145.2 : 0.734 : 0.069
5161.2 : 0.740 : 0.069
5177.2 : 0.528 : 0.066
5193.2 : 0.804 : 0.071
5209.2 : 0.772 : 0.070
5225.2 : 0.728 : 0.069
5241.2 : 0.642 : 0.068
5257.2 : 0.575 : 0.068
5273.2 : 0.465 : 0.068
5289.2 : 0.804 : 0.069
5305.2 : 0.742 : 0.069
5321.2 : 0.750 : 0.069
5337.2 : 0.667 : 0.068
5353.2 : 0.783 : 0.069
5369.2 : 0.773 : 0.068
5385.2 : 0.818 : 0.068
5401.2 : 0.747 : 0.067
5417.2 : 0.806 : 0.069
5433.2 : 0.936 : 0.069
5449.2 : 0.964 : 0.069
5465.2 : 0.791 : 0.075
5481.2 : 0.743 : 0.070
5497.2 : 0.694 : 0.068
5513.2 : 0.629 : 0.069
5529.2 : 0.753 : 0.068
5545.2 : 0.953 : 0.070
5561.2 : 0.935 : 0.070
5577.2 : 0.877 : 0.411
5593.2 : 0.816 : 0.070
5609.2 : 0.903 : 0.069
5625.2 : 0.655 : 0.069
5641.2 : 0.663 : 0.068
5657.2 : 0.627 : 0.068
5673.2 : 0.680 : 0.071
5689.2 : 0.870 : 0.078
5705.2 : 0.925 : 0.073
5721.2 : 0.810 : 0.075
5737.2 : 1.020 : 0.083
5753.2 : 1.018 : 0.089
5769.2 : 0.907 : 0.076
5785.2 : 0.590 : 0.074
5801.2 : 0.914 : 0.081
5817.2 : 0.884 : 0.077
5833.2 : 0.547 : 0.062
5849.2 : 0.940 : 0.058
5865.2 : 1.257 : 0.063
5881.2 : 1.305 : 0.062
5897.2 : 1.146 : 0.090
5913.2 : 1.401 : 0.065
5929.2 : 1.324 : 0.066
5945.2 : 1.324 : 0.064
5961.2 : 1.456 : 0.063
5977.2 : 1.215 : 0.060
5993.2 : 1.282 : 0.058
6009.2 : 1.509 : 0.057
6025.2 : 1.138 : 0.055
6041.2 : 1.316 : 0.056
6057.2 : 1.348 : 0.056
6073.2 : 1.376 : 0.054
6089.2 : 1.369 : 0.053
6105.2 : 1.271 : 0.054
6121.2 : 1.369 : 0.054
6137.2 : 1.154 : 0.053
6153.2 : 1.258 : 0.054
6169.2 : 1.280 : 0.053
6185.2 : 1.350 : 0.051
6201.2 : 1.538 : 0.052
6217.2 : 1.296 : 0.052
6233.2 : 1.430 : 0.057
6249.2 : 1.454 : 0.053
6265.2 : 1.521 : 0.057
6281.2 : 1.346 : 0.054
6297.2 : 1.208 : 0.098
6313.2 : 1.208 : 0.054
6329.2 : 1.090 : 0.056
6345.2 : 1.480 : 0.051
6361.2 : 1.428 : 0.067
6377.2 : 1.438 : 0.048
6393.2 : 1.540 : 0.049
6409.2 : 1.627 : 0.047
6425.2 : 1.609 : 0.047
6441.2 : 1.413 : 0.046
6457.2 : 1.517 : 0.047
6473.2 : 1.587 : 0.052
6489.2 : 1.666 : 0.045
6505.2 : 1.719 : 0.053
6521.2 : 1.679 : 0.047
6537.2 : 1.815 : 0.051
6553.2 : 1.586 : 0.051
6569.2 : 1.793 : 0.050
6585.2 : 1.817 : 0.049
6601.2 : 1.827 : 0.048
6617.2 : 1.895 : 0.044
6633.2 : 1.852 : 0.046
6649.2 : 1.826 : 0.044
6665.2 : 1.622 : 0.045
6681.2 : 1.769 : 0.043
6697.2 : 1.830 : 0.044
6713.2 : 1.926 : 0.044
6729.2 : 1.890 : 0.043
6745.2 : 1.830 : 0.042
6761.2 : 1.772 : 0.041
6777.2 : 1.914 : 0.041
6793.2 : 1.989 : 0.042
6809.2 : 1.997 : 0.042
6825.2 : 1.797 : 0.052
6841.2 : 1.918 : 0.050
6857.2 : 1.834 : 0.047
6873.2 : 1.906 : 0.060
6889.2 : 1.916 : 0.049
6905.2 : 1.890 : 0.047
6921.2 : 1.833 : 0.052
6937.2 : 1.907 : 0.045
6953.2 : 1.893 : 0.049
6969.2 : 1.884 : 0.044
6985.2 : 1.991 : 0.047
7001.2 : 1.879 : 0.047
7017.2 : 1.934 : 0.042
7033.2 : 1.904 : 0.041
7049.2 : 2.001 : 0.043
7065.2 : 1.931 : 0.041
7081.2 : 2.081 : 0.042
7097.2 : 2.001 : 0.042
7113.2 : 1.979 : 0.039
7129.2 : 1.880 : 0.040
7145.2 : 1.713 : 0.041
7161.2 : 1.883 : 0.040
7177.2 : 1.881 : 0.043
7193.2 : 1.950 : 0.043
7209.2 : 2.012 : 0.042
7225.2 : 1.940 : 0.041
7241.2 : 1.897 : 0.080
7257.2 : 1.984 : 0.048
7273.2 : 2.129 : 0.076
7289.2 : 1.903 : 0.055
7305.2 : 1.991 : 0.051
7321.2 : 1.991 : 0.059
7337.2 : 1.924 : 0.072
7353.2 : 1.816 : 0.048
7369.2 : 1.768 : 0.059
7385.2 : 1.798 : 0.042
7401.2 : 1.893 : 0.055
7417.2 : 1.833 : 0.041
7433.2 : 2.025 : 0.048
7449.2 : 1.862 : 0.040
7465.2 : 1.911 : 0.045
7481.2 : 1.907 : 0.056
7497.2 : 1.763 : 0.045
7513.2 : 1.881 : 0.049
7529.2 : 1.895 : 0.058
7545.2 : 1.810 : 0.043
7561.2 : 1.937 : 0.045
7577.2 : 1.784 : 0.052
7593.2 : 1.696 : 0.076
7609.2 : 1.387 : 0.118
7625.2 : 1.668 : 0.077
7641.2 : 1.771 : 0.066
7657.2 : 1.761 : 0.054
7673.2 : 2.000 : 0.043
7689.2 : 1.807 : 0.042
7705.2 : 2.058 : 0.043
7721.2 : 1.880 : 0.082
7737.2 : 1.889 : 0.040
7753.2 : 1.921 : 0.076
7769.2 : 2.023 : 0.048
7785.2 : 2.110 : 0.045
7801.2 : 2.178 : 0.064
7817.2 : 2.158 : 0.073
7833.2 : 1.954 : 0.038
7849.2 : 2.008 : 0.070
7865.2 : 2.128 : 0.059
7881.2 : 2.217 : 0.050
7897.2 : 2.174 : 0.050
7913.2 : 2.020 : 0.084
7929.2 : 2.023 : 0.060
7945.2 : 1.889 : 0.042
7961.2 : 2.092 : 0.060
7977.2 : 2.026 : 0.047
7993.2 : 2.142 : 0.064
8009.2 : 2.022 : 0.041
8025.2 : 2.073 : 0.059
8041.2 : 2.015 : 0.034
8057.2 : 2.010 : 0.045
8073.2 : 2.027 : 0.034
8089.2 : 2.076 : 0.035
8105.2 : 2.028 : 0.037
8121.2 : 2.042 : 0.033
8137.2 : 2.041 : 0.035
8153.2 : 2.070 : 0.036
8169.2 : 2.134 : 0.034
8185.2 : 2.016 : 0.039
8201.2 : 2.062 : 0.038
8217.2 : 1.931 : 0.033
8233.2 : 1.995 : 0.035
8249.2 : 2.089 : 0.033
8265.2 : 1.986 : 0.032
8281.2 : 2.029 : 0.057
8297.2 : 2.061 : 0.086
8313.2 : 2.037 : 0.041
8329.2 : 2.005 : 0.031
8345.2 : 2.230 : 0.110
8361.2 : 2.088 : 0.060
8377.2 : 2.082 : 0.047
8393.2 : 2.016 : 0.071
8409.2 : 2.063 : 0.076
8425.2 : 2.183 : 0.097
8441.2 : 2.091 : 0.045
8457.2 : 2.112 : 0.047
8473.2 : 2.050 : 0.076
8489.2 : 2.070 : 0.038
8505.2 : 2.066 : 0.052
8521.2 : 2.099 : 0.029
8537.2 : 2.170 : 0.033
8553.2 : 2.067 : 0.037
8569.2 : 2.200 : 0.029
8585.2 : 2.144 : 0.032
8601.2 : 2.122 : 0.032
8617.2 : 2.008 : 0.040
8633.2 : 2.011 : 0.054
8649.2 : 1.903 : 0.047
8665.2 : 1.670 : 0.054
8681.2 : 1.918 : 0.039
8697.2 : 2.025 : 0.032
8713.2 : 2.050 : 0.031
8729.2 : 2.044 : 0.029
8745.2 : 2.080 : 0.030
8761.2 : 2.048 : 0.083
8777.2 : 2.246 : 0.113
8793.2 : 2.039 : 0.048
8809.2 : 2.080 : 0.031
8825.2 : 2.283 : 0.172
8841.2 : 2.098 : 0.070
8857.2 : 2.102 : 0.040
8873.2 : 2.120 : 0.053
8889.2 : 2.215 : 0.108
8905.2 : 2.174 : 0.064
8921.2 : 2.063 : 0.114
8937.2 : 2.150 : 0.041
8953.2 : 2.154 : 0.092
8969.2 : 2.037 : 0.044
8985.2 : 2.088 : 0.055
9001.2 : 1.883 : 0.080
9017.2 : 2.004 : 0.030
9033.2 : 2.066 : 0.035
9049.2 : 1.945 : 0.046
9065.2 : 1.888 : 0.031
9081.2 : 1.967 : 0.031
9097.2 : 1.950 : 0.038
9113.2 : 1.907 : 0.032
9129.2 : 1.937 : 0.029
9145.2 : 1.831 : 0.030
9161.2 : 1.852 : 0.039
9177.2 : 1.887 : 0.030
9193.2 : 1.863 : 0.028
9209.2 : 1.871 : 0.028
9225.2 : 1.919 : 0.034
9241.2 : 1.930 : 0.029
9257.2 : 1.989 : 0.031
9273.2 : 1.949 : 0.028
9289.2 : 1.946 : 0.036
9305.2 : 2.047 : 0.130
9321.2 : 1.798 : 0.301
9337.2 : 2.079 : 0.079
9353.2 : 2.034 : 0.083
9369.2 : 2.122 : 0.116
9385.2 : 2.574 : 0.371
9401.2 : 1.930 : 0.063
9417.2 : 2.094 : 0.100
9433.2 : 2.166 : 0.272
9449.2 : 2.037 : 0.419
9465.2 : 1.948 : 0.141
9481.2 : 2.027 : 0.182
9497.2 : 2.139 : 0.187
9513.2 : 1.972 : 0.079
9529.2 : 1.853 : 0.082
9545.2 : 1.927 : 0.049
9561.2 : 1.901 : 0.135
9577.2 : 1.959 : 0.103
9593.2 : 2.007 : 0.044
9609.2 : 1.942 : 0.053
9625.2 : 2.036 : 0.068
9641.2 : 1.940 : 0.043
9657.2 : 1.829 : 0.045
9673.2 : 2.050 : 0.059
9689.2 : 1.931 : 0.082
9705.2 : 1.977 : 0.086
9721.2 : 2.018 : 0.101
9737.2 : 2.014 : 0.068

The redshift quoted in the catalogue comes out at 0.470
